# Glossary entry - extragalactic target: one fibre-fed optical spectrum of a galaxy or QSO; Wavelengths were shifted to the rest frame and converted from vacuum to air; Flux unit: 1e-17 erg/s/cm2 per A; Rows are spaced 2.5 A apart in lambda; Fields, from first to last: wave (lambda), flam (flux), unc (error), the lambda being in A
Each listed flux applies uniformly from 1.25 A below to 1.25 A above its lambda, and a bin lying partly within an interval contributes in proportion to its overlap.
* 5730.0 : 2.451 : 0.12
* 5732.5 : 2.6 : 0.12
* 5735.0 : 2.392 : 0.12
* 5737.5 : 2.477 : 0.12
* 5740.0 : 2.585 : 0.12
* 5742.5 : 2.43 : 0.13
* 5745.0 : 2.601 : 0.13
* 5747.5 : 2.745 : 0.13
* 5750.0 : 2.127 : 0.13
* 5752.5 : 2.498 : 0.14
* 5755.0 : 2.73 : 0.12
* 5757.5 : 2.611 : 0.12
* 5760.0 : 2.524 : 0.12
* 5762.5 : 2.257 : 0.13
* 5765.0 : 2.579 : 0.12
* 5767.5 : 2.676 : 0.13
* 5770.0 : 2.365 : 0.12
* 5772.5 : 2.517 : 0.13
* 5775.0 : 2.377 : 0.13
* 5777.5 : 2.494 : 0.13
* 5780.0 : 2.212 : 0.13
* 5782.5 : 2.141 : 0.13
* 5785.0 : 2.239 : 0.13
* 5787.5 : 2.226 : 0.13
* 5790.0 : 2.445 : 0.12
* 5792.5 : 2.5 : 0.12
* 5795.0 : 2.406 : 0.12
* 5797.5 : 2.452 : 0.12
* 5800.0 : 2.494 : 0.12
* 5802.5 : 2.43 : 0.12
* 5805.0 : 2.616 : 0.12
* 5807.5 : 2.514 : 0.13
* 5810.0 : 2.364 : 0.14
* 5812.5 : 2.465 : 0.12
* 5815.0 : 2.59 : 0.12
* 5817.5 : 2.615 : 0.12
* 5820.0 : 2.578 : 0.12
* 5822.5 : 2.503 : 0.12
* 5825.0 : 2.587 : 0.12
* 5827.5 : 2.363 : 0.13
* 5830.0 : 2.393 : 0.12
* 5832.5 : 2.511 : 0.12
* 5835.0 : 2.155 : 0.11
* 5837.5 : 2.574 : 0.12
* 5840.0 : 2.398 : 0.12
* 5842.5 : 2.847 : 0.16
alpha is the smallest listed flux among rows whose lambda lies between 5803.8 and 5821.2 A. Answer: 2.364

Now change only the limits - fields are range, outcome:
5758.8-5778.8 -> 2.257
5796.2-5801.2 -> 2.452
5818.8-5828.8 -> 2.363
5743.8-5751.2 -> 2.127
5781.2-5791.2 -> 2.141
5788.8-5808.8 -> 2.406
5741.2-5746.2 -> 2.43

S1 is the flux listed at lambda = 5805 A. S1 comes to 2.616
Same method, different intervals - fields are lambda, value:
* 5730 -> 2.451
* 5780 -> 2.212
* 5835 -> 2.155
